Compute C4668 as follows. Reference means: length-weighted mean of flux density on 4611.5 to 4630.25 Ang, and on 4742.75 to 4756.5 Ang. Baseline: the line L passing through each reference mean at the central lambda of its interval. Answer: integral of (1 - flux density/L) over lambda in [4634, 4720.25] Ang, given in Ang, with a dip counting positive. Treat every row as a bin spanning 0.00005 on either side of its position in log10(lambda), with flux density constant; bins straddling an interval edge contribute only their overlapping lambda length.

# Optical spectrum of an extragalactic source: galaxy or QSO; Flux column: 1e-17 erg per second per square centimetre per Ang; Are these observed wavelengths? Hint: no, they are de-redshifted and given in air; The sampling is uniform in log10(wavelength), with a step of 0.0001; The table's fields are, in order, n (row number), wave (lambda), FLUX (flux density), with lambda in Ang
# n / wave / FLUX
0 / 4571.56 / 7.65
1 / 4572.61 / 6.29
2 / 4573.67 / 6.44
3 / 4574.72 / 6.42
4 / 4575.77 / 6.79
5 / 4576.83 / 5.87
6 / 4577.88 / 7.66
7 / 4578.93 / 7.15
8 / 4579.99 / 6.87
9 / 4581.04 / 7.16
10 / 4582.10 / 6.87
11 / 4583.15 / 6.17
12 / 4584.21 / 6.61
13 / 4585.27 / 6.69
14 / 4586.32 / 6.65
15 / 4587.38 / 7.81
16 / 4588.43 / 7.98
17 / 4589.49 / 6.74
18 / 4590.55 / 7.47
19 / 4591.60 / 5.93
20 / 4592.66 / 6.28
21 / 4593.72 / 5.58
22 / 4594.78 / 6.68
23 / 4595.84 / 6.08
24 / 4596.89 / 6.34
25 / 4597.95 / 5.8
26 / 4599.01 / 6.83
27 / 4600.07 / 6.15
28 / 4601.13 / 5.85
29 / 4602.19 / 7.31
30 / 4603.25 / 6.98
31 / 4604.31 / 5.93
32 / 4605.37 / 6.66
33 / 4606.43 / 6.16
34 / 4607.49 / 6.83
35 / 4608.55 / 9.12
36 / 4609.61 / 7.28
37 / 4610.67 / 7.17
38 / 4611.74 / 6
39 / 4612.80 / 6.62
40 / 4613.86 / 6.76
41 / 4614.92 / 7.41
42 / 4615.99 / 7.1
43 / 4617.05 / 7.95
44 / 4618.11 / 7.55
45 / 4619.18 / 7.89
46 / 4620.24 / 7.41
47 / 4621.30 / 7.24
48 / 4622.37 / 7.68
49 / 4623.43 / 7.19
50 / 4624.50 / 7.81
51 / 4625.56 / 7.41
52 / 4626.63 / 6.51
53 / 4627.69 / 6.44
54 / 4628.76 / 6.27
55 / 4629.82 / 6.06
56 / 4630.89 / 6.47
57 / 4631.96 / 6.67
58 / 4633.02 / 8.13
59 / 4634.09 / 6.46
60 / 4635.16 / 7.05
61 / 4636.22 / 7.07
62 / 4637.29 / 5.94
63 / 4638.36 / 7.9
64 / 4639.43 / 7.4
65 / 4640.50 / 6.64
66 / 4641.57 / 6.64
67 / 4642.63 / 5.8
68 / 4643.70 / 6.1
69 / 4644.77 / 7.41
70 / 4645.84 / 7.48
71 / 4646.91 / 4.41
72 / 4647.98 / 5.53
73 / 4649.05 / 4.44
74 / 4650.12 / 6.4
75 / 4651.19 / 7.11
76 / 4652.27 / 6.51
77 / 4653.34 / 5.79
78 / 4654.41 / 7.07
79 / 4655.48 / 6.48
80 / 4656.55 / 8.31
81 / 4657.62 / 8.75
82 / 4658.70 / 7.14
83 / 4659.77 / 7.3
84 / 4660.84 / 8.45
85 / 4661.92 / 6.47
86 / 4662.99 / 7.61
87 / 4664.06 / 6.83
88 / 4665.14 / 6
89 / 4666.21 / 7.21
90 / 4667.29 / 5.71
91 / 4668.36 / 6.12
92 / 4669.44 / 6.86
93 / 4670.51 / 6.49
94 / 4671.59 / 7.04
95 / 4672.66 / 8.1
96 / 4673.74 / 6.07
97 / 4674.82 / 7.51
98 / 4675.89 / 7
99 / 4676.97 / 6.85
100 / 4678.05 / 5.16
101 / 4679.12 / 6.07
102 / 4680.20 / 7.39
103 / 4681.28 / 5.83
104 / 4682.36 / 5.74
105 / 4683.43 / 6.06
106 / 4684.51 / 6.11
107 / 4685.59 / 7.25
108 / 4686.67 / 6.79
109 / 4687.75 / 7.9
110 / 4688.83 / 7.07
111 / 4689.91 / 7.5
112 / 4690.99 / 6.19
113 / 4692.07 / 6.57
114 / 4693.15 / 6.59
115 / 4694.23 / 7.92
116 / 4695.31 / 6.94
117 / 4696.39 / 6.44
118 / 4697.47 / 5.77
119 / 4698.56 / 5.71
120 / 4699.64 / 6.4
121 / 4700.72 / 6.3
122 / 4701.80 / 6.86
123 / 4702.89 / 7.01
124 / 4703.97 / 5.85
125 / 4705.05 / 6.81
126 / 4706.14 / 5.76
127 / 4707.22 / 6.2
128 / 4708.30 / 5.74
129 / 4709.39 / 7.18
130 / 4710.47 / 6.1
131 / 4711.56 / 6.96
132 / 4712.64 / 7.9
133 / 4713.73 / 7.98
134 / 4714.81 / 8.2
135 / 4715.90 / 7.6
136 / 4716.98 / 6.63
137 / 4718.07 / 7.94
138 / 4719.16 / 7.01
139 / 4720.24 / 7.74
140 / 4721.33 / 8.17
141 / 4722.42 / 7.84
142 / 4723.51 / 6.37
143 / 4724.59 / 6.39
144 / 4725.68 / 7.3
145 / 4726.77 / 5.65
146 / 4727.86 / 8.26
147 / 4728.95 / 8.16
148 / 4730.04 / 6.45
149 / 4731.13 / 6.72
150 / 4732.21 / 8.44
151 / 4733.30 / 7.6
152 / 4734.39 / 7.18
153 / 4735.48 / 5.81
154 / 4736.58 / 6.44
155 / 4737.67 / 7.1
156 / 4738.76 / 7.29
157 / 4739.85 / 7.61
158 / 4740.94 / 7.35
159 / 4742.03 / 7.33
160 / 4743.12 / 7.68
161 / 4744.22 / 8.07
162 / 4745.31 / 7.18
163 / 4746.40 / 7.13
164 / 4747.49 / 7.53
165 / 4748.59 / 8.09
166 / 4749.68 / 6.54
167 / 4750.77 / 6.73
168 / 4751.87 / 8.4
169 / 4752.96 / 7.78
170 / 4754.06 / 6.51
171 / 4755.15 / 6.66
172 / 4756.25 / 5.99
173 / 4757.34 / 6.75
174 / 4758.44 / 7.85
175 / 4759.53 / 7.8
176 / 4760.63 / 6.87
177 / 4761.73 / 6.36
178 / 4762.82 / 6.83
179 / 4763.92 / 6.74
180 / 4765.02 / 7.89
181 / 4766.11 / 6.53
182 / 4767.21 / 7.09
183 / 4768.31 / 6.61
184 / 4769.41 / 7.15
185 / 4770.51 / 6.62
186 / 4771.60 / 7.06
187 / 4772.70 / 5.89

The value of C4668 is 5.2 Ang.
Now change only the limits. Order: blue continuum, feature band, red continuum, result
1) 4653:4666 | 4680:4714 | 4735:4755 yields 2.8 Ang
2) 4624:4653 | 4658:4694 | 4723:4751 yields 0.2 Ang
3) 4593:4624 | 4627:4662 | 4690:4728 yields 0.7 Ang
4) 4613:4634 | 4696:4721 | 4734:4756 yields 1.3 Ang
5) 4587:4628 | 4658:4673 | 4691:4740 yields -0.1 Ang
